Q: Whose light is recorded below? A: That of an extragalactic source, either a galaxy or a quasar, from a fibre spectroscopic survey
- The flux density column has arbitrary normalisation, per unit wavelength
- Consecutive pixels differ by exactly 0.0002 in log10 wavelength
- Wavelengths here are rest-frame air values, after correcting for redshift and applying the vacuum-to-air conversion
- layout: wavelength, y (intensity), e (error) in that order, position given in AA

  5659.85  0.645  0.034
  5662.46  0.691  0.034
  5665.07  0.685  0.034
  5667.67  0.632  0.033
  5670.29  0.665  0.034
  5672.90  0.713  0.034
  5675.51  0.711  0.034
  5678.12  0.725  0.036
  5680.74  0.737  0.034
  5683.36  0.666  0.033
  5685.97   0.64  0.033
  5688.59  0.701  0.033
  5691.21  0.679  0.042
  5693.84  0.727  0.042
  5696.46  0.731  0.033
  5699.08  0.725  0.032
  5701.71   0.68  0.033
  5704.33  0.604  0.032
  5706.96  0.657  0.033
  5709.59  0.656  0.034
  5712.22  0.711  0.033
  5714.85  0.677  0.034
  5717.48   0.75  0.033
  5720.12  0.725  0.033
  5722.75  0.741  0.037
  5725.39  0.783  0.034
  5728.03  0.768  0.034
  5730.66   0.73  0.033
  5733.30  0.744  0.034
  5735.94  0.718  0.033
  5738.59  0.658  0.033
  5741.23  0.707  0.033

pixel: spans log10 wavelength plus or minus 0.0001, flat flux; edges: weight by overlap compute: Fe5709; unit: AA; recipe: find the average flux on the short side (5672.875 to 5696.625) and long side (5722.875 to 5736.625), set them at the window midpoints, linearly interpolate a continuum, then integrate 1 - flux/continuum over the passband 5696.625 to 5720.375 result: 1.27 AA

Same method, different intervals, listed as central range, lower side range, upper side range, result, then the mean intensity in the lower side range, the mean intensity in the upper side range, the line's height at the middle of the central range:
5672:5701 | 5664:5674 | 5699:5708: -1.69 AA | 0.673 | 0.659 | 0.666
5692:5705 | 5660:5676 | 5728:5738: 0.10 AA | 0.679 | 0.73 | 0.703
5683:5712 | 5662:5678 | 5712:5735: 1.30 AA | 0.686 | 0.738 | 0.712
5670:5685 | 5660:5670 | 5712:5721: -0.58 AA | 0.666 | 0.716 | 0.678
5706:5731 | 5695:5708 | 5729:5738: -0.53 AA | 0.681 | 0.726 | 0.705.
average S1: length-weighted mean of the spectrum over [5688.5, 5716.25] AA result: 0.686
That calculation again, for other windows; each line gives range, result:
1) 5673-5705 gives 0.696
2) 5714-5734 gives 0.741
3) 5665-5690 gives 0.688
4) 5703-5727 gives 0.701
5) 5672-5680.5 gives 0.719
